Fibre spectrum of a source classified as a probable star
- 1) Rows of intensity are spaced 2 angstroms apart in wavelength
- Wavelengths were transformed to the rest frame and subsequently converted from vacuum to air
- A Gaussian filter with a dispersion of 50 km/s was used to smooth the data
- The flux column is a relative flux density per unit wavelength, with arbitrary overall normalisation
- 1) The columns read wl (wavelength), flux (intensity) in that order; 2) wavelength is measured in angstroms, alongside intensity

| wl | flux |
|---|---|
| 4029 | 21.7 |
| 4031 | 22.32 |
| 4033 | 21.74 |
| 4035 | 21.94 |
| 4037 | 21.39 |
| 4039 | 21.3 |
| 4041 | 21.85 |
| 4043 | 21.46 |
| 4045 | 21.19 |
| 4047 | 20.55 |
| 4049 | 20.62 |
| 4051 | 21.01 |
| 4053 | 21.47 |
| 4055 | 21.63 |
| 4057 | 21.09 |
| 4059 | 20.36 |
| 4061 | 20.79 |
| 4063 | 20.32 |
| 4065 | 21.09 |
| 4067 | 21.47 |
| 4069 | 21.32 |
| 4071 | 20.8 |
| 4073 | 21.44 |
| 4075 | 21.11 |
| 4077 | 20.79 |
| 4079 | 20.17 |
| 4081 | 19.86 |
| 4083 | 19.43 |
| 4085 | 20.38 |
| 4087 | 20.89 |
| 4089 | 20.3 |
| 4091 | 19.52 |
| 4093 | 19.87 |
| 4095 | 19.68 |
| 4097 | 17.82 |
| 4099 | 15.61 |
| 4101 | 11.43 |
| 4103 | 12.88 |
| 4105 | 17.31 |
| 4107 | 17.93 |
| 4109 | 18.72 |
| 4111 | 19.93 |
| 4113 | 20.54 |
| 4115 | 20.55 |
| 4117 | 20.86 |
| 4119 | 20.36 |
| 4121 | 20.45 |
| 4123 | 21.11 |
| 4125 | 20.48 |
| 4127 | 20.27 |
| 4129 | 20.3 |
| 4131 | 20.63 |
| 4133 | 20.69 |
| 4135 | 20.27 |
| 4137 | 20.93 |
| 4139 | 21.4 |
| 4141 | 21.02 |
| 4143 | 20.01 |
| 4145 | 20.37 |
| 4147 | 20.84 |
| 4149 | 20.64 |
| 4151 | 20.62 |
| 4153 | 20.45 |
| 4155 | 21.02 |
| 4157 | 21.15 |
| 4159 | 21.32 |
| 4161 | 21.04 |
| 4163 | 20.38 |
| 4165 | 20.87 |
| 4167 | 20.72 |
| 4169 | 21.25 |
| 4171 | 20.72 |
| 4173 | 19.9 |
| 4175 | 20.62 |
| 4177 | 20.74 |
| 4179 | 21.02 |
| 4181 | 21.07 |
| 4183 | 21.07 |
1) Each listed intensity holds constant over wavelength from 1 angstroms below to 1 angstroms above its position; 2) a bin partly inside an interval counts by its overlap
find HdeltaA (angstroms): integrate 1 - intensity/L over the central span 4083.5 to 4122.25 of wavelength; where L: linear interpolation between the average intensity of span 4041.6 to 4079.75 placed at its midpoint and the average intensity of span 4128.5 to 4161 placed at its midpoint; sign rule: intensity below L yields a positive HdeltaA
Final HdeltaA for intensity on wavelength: 4.0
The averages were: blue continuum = 21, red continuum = 20.7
